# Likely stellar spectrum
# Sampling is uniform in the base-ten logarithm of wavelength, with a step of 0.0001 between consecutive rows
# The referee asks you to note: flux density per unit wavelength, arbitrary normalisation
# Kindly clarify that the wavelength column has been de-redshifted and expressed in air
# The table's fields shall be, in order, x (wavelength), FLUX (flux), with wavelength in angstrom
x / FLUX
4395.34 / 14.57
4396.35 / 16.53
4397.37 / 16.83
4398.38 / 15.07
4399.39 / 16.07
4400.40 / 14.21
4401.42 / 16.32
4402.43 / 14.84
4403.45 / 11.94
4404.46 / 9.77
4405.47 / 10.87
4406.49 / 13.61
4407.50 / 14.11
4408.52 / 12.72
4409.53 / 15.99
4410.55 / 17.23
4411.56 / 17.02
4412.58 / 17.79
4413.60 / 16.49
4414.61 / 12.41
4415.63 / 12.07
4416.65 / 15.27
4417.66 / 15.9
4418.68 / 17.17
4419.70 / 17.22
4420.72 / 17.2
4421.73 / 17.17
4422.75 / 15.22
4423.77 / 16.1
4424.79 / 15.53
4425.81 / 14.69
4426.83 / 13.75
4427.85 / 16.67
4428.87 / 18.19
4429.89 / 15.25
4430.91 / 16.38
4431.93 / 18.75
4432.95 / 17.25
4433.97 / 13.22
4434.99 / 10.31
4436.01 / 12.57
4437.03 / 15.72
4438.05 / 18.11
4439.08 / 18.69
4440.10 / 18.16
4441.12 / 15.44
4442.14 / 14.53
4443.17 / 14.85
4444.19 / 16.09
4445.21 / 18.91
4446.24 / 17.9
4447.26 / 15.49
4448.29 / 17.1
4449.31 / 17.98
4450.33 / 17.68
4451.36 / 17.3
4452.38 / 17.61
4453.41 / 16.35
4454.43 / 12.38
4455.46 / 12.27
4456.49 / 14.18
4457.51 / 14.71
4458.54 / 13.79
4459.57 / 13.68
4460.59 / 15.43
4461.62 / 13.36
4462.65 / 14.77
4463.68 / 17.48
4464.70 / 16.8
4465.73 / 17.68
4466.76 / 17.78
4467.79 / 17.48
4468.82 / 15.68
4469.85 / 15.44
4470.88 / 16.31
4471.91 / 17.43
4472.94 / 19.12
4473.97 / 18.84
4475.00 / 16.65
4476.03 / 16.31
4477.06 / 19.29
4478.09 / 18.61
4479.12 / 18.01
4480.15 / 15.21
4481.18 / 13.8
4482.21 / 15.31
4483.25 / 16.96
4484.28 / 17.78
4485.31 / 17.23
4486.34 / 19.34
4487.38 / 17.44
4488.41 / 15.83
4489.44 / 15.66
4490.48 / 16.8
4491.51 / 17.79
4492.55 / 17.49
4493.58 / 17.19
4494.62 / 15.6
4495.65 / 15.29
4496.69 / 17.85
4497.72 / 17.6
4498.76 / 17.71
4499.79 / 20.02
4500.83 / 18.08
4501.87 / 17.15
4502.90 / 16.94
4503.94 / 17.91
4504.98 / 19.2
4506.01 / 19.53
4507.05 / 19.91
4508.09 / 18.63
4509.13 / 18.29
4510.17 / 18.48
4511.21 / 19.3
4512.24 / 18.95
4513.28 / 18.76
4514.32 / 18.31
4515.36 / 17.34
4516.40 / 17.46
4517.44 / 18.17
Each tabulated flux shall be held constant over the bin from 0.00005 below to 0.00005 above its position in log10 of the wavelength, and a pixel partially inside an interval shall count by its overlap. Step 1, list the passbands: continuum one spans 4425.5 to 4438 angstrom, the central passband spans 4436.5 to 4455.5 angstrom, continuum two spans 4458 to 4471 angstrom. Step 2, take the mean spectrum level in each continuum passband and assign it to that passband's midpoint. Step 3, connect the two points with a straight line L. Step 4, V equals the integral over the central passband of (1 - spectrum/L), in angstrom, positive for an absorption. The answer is -1.2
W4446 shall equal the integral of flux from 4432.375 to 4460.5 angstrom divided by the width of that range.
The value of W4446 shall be 15.6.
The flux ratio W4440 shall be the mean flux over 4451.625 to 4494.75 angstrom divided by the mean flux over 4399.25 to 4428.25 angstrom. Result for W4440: 1.09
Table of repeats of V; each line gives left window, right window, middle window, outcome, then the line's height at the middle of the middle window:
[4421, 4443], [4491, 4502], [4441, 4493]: 0.81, 16.7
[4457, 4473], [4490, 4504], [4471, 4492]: -0.59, 16.7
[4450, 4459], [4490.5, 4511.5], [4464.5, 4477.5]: -0.96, 16.1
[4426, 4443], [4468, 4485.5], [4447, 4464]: 1.03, 16.4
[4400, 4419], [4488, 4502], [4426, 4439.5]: -0.45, 15.2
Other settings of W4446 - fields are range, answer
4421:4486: 16.2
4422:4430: 15.7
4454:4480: 16.1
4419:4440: 16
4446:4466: 15.6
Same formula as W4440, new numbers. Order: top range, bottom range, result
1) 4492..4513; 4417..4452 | 1.11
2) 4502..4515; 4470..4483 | 1.09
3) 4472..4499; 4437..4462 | 1.07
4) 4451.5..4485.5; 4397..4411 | 1.14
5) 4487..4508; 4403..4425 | 1.18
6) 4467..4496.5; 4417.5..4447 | 1.05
